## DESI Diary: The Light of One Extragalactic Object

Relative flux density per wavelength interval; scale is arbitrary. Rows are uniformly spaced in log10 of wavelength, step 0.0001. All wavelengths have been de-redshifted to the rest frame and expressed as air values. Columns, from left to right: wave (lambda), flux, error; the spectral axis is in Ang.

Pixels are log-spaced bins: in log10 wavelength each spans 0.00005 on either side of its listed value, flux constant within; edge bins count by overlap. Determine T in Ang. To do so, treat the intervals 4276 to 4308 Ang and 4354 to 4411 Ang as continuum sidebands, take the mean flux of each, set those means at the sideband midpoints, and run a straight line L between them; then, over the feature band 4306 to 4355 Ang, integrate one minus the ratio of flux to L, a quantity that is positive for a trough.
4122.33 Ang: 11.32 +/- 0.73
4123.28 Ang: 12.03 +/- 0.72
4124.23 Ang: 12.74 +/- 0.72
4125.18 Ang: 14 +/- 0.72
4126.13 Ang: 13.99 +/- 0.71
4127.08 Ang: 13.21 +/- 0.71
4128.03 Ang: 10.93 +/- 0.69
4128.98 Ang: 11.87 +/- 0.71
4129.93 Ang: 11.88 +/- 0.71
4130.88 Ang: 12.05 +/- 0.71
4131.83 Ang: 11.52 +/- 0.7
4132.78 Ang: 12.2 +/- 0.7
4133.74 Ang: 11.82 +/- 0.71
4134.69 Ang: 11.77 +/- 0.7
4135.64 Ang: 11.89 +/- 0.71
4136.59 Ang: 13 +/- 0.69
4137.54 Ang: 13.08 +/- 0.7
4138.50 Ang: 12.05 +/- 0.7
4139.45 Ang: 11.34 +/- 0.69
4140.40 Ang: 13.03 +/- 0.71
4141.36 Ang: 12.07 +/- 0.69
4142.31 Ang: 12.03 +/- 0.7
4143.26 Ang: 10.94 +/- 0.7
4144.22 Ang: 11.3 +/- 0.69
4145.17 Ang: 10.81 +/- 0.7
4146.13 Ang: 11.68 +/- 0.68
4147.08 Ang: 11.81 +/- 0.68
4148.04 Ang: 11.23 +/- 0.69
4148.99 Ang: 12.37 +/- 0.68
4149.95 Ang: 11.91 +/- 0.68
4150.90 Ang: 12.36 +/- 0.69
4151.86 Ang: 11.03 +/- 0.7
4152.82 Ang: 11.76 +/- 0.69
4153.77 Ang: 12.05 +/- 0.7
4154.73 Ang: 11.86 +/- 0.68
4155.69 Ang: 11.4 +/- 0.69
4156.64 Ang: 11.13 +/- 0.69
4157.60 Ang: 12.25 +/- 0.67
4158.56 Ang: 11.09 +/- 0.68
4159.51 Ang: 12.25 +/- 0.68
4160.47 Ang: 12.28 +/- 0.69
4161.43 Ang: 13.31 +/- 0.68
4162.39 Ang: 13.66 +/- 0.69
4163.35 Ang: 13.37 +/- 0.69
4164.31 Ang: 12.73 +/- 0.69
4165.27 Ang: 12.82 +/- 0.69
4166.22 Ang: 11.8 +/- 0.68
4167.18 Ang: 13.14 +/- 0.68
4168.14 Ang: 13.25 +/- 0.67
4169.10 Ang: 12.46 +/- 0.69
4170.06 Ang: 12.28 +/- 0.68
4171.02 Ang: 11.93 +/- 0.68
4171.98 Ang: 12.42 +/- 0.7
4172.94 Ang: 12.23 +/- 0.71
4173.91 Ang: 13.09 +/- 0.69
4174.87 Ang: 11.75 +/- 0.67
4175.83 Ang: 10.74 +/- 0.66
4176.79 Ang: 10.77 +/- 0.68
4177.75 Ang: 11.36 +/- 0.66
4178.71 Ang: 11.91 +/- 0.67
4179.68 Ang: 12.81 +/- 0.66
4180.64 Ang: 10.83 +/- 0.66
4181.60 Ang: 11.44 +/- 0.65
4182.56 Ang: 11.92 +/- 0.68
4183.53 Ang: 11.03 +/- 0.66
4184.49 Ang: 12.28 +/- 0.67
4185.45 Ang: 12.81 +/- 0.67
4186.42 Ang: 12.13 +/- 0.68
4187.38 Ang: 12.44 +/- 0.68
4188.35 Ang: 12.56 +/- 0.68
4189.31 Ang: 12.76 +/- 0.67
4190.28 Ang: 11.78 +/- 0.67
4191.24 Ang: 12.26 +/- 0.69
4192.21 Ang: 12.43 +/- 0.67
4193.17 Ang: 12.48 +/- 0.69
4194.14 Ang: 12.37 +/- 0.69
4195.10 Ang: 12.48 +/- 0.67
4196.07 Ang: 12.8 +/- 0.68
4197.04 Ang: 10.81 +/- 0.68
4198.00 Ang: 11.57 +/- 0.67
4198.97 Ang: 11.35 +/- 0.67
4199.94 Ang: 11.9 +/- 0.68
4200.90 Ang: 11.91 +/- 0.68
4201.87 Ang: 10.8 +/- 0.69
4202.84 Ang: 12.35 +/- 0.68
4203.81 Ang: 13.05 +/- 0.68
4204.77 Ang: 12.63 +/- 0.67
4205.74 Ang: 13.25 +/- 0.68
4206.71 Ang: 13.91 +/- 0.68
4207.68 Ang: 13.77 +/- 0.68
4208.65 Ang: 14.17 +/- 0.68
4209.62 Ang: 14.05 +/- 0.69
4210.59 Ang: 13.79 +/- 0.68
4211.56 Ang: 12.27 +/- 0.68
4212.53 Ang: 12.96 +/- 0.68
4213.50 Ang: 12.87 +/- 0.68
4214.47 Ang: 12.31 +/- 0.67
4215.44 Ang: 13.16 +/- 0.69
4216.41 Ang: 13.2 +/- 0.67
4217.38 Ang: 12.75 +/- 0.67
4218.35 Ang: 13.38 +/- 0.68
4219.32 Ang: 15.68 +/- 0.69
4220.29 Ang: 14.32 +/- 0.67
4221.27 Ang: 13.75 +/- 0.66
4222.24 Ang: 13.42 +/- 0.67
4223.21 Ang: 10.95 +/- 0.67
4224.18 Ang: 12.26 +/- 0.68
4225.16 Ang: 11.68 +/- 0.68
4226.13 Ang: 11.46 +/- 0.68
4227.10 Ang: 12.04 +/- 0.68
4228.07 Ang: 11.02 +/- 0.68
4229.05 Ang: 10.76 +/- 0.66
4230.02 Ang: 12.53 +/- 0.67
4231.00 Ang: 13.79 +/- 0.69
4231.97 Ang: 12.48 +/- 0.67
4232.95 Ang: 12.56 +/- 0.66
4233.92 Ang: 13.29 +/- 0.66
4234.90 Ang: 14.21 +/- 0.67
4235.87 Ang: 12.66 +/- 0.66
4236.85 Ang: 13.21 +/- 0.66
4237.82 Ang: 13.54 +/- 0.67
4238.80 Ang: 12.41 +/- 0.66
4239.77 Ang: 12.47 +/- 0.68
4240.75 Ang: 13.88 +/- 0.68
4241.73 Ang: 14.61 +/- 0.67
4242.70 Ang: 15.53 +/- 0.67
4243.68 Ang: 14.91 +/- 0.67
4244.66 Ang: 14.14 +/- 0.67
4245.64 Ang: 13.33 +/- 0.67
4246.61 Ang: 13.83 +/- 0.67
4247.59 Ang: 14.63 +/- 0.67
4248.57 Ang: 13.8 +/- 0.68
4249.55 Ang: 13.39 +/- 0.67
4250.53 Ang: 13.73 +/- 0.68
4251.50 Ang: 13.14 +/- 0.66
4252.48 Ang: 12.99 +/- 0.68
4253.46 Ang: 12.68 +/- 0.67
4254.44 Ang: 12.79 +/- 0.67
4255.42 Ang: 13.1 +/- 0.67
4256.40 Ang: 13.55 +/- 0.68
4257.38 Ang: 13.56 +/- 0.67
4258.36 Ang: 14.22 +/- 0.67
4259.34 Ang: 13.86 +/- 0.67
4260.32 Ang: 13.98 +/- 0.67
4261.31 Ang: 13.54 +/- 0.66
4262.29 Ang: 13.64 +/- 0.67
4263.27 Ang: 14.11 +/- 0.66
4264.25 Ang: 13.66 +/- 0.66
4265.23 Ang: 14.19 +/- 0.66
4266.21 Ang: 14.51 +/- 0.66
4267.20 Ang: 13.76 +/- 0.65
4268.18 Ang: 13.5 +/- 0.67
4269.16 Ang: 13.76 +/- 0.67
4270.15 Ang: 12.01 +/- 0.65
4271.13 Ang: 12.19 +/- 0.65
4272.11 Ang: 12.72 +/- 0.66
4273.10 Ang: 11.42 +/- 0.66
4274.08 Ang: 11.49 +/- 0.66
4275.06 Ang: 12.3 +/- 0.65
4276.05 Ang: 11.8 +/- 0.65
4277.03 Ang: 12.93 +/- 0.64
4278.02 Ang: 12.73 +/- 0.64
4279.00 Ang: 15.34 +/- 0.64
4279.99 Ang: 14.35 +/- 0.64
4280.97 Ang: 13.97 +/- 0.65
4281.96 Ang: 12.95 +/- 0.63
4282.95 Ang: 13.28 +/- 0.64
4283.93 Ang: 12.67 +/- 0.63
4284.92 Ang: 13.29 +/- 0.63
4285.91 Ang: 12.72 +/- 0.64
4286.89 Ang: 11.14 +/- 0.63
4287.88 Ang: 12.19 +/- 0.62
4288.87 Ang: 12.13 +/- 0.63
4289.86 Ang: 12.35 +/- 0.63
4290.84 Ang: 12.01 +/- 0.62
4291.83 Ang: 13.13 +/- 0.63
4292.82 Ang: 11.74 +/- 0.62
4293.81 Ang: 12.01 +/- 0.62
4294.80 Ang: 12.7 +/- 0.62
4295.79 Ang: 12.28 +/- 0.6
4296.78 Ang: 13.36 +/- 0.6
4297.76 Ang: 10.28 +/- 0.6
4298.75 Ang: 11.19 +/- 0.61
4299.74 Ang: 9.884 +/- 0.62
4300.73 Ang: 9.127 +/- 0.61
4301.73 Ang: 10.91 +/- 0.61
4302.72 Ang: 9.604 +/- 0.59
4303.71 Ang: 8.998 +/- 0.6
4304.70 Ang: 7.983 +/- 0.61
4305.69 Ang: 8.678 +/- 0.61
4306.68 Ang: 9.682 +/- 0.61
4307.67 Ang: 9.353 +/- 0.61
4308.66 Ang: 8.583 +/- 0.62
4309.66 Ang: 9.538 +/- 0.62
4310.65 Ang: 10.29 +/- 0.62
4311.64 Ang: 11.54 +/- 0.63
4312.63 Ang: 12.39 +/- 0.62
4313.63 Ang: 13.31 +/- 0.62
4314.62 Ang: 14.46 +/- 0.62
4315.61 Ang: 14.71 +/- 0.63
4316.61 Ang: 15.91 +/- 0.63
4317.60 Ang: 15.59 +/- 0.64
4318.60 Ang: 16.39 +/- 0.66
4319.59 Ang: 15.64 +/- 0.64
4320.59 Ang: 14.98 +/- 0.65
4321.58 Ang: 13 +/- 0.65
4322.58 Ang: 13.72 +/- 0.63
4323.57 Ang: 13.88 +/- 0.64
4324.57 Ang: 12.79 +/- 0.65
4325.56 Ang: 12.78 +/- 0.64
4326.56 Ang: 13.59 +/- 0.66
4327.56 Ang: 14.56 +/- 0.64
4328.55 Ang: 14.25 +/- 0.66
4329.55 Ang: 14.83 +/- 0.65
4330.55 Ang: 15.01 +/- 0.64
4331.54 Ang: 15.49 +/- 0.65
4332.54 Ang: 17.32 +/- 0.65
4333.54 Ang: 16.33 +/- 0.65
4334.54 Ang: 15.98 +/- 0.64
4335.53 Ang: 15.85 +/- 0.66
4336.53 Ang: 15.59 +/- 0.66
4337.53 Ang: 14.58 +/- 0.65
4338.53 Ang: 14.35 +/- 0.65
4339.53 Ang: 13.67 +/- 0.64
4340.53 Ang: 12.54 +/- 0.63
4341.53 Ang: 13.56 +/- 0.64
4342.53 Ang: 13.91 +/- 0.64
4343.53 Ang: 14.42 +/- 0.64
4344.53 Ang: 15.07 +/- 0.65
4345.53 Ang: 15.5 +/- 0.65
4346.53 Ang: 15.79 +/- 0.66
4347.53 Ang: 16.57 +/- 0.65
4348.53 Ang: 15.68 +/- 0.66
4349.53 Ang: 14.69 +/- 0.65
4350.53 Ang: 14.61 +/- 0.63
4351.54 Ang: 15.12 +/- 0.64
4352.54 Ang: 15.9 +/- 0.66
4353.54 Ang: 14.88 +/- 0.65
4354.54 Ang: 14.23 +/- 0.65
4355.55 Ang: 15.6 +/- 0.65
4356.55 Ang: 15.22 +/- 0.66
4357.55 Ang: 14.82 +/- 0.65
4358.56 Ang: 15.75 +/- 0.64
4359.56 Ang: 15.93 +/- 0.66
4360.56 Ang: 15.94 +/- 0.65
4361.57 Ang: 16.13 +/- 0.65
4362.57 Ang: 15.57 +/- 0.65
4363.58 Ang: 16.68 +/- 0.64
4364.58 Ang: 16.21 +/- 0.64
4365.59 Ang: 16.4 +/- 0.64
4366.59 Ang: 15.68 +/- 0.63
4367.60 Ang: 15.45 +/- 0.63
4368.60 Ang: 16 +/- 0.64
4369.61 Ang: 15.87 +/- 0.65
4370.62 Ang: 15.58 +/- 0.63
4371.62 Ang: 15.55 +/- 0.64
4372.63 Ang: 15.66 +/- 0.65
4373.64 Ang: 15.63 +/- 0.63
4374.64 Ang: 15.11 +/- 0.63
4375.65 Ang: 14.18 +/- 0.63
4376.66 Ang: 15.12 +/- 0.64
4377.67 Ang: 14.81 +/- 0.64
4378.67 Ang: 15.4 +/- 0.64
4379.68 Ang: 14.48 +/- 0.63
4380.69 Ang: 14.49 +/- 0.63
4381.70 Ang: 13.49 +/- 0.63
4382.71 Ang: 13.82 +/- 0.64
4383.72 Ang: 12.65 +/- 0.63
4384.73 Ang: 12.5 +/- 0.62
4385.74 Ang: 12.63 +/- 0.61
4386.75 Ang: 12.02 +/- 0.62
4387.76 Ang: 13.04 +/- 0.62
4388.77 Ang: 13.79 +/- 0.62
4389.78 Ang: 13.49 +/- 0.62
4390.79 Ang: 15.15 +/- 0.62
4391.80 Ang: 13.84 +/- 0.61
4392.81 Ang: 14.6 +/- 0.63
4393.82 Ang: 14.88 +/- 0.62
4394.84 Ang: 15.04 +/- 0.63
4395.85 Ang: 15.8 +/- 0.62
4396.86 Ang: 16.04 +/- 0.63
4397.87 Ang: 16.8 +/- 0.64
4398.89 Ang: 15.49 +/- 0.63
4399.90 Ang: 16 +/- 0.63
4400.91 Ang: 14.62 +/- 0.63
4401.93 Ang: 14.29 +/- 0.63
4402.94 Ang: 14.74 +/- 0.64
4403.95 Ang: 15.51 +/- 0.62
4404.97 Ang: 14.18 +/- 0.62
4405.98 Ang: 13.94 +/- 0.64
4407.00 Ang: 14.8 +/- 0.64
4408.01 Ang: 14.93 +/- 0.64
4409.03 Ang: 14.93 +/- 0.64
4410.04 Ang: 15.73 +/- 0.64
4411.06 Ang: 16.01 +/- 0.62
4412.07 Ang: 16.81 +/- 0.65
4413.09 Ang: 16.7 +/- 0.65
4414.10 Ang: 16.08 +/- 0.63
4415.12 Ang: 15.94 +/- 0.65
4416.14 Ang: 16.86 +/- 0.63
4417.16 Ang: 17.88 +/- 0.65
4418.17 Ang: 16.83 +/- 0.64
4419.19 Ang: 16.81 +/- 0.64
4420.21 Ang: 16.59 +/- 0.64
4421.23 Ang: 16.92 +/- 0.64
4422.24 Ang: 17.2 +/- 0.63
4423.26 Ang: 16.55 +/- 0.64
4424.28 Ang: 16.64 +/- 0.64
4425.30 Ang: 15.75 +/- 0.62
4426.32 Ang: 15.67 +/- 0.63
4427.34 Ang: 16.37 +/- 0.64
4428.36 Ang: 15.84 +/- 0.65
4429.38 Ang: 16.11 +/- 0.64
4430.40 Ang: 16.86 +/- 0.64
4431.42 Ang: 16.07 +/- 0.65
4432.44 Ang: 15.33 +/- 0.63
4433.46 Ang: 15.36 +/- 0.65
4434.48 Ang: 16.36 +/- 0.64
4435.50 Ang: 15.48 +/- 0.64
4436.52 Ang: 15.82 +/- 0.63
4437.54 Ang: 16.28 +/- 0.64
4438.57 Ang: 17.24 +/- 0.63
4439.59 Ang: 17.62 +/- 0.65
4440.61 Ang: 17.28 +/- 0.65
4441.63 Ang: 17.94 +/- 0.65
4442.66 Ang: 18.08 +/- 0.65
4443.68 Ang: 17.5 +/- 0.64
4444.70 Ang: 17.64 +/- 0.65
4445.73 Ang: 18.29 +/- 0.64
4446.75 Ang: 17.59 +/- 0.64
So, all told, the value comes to -3.7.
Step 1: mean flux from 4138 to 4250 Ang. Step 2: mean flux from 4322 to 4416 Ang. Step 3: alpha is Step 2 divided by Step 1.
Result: 1.20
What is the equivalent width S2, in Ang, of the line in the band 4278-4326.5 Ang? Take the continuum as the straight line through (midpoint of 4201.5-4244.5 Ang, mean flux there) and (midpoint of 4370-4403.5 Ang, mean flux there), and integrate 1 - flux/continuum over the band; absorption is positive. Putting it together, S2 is 5.3 Ang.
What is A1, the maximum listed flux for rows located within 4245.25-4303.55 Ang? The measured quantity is 15.34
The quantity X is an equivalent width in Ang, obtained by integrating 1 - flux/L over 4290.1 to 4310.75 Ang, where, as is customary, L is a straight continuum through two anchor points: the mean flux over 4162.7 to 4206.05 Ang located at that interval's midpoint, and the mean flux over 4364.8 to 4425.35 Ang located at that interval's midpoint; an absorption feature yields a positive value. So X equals 4.89 Ang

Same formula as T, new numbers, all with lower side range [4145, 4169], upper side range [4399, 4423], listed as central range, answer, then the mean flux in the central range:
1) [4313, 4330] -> 0.22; 14.4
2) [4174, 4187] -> 0.81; 11.7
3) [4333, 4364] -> -0.49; 15.2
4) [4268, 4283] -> 1.06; 12.9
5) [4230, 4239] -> 0.11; 13.1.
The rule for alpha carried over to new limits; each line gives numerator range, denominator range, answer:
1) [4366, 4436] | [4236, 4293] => 1.16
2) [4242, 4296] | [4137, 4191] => 1.10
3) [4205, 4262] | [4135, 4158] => 1.12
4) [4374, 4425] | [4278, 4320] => 1.25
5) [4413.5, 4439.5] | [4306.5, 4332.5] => 1.22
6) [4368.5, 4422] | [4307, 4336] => 1.09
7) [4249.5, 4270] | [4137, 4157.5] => 1.15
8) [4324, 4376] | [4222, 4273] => 1.15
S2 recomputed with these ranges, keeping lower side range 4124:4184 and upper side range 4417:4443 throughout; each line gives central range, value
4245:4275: 0.94 Ang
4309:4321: 0.85 Ang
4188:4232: 1.24 Ang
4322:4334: 0.30 Ang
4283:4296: 1.73 Ang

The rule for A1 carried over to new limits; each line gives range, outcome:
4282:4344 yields 17.32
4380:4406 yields 16.8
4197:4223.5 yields 15.68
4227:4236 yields 14.21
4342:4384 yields 16.68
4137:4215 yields 14.17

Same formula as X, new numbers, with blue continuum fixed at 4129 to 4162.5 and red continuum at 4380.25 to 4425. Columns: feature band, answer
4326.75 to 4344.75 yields -0.63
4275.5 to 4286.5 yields 0.31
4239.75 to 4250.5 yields -0.75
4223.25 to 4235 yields 0.68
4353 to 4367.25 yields -0.99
